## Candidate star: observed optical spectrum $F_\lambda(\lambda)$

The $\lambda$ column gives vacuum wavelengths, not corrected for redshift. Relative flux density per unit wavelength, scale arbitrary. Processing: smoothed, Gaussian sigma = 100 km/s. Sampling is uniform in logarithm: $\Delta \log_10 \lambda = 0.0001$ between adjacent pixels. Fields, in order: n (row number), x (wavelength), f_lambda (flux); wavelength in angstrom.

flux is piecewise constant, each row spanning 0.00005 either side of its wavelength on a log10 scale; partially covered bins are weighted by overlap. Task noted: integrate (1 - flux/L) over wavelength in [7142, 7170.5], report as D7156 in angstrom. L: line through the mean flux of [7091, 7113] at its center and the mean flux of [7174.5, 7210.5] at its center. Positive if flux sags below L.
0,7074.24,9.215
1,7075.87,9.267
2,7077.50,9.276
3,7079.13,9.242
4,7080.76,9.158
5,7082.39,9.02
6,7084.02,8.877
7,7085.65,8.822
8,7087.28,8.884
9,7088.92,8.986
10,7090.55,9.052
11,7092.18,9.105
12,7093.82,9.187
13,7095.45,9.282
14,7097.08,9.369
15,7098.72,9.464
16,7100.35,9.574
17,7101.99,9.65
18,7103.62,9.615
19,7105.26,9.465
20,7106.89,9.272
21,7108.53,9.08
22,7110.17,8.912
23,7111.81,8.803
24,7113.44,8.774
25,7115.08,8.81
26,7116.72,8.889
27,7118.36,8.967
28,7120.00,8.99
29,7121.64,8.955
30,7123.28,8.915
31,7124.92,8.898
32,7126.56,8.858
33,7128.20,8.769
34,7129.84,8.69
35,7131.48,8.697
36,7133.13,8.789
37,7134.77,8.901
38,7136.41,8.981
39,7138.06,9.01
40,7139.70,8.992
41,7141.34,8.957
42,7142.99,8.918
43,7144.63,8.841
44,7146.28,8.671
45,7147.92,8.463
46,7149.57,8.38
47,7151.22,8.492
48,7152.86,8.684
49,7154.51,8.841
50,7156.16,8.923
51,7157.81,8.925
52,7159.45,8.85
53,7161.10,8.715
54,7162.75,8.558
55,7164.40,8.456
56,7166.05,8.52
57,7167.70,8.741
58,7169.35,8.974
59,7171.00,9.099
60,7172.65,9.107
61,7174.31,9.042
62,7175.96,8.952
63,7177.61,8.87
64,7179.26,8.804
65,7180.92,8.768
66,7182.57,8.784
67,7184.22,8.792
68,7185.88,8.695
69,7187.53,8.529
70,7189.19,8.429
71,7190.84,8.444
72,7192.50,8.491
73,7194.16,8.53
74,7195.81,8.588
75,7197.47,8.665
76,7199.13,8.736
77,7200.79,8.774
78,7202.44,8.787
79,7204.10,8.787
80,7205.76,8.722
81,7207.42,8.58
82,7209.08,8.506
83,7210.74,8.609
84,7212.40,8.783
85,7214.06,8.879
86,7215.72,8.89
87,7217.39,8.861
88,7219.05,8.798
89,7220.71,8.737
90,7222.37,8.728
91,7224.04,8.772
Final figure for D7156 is 0.7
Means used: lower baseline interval 9.28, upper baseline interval 8.68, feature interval 8.71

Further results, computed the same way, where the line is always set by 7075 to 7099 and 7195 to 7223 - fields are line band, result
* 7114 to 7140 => 0.34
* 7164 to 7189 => 0.09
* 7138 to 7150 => 0.22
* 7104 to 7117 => 0.03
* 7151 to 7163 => 0.17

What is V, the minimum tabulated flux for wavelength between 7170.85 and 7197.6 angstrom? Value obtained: 8.429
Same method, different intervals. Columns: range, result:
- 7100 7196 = 8.38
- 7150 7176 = 8.456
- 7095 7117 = 8.774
